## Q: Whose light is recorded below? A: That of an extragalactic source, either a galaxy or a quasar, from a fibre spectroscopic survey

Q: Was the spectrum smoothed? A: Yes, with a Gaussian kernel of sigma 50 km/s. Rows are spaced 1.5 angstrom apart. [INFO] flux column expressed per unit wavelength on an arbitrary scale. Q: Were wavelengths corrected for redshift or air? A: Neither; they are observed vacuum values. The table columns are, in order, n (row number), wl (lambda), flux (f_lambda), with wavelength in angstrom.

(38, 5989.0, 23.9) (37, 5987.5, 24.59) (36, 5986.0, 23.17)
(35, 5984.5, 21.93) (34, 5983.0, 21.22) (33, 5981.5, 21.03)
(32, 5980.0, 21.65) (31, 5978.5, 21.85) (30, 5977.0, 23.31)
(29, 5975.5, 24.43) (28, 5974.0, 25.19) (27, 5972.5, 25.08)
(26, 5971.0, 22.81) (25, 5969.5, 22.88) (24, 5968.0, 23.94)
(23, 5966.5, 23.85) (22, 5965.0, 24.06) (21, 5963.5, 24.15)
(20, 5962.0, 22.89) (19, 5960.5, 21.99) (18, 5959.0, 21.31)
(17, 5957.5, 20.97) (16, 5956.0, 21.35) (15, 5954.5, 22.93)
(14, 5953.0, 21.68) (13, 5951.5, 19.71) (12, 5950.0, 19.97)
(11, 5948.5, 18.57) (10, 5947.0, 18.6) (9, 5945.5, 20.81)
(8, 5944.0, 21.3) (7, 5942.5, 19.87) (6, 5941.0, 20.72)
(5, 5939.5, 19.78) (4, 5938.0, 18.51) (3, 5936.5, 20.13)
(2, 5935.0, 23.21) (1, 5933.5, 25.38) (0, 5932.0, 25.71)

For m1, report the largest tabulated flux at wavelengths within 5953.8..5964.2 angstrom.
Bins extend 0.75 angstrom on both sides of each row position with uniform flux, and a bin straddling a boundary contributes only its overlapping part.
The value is 24.15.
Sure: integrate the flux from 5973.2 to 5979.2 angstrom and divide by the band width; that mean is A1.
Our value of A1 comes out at 23.7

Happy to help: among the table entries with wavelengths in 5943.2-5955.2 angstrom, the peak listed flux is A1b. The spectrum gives 22.93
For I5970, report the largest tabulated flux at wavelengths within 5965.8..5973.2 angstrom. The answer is 25.08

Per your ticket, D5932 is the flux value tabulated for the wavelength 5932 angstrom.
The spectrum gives 25.71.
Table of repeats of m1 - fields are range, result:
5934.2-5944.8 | 23.21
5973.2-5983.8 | 25.19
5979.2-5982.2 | 21.65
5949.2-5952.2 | 19.97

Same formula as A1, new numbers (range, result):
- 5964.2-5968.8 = 23.9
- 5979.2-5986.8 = 21.8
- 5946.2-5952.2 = 19.2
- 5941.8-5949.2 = 19.8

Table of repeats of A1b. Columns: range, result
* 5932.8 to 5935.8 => 25.38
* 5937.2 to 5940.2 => 19.78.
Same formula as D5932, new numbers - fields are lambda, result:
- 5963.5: 24.15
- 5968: 23.94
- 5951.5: 19.71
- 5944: 21.3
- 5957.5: 20.97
